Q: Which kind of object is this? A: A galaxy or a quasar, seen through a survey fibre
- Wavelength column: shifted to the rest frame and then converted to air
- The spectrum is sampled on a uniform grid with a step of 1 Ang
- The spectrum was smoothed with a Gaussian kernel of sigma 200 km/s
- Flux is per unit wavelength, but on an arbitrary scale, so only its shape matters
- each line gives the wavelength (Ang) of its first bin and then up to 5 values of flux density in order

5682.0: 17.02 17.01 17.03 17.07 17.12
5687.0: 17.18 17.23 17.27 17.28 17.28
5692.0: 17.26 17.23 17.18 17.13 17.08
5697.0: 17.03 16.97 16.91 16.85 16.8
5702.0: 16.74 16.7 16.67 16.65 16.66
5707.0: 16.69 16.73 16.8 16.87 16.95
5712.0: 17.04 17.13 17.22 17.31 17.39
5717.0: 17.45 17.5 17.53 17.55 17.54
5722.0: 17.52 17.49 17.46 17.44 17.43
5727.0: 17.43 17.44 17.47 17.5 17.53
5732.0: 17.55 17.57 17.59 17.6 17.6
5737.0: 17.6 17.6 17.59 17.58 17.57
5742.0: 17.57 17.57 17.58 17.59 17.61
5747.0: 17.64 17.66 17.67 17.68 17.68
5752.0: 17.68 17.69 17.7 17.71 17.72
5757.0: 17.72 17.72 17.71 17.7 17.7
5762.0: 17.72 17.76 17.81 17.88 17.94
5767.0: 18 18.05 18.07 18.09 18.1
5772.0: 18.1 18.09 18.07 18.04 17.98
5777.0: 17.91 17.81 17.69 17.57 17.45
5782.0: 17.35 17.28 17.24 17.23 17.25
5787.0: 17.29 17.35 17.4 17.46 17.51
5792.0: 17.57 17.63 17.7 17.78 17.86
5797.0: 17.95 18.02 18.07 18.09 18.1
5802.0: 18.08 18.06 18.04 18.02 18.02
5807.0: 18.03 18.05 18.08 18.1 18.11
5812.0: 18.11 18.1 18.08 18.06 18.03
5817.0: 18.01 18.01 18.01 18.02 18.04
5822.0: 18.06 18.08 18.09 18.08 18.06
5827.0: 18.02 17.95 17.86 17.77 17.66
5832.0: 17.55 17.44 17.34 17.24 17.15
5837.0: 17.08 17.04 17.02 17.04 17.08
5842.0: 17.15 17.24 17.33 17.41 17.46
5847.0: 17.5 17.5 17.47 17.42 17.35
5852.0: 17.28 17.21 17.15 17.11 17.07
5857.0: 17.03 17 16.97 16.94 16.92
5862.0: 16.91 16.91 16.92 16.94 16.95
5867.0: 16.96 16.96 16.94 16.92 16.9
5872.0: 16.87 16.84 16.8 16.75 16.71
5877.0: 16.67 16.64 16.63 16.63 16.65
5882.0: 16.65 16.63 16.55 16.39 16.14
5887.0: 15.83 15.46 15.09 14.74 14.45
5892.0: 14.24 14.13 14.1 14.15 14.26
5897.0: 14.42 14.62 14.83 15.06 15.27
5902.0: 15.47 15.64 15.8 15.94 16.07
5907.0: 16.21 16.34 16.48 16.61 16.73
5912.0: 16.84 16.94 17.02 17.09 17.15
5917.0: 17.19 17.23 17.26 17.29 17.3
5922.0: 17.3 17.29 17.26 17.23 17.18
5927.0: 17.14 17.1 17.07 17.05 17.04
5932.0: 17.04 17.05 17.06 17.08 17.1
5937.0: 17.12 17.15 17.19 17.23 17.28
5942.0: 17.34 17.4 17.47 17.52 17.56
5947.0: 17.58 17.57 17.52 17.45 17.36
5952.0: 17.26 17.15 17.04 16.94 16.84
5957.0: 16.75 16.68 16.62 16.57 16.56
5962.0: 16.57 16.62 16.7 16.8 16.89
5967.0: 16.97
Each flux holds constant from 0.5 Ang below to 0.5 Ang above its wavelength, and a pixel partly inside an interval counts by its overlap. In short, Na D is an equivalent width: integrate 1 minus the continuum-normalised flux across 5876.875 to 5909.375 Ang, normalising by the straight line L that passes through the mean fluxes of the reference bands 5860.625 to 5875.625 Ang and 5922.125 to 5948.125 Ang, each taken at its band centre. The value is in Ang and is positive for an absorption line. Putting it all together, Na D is 2.8 Ang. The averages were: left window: 16.9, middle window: 15.6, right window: 17.2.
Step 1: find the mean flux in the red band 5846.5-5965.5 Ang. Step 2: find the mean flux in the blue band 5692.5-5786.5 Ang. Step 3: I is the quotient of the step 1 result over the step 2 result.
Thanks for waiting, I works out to 0.95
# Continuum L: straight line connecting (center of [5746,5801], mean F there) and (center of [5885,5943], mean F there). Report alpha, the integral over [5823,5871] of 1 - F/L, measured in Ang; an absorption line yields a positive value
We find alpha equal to -0.8 Ang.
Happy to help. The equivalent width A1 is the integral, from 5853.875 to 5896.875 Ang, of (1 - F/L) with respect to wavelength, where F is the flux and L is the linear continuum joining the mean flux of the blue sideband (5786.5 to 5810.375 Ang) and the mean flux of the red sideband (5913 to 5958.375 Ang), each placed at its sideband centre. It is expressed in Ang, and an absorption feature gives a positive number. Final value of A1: 2.93 Ang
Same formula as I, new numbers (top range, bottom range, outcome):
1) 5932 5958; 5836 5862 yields 1.00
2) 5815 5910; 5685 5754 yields 0.97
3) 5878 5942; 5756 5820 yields 0.92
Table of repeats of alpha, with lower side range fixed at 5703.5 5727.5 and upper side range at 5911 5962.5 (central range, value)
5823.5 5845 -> -0.41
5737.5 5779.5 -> -1.48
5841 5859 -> -0.11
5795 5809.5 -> -0.73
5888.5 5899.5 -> 1.72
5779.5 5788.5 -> -0.09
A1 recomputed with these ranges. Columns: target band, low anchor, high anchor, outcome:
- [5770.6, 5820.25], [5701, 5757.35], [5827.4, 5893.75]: -2.14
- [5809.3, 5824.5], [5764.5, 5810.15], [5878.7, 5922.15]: -0.64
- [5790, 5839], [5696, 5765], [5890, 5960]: -2.34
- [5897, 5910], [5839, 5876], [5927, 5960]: 1.13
